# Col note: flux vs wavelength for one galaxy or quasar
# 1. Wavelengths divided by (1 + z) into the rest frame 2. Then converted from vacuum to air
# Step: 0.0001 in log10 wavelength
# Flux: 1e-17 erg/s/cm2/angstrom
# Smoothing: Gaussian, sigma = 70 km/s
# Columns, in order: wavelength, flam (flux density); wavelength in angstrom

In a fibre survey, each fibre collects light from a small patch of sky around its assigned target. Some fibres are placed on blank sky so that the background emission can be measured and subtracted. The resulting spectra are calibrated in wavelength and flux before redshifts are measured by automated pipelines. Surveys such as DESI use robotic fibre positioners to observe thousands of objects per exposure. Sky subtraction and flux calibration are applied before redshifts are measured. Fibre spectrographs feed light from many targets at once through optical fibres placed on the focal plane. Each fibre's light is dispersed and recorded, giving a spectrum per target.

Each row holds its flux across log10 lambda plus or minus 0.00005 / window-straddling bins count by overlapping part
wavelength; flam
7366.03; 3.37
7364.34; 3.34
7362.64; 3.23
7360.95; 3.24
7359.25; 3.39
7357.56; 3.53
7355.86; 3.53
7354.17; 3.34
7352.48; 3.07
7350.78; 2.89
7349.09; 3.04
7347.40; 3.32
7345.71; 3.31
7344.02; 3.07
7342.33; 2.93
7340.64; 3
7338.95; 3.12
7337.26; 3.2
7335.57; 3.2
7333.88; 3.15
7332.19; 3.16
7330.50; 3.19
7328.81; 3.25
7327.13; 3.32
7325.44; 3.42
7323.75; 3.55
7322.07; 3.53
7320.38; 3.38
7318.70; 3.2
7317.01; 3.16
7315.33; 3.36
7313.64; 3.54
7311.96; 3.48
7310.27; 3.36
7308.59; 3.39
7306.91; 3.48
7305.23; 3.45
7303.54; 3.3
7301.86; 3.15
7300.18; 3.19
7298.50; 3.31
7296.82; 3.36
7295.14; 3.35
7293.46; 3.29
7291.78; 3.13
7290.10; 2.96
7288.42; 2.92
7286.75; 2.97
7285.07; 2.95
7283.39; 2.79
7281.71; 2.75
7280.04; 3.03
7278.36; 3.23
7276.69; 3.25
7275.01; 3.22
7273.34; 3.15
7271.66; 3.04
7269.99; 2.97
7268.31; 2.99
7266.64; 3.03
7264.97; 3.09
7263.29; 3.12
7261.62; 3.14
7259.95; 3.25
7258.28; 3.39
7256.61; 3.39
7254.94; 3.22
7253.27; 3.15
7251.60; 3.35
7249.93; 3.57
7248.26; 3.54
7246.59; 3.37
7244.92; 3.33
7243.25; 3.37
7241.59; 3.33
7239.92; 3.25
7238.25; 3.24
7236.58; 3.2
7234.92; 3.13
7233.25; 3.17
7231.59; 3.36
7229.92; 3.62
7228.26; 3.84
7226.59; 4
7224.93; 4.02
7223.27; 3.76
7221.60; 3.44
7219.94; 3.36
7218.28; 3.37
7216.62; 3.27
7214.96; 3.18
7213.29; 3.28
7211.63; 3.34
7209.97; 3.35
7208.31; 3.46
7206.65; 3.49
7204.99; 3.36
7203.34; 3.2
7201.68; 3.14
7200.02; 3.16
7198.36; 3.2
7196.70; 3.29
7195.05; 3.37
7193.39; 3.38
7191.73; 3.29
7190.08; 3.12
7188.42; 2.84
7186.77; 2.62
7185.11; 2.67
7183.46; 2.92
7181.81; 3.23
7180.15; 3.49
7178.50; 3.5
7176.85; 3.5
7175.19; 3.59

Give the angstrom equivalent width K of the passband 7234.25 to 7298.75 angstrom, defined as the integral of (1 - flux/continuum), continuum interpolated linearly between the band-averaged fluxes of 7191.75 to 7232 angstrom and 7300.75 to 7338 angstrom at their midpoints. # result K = 3.7 angstrom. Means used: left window 3.42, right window 3.33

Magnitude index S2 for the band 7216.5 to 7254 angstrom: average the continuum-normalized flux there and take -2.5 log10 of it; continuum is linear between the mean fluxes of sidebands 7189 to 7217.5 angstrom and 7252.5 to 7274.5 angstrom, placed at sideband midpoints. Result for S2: -0.07 mag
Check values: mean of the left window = 3.28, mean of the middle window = 3.44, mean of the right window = 3.15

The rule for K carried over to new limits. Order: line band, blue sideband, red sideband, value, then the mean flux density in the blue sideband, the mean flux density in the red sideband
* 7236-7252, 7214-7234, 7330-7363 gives 0.5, 3.53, 3.2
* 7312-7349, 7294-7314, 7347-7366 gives 0.6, 3.36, 3.27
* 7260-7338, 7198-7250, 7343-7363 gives 2.4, 3.4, 3.25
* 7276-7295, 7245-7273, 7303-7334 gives 1.4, 3.23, 3.36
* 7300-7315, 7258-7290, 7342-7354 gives -1.4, 3.06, 3.11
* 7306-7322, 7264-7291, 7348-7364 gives -1.3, 3.02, 3.25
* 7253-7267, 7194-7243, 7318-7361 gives 0.6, 3.39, 3.24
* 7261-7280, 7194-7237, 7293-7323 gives 1.5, 3.4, 3.35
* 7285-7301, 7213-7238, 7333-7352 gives 0.5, 3.46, 3.11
